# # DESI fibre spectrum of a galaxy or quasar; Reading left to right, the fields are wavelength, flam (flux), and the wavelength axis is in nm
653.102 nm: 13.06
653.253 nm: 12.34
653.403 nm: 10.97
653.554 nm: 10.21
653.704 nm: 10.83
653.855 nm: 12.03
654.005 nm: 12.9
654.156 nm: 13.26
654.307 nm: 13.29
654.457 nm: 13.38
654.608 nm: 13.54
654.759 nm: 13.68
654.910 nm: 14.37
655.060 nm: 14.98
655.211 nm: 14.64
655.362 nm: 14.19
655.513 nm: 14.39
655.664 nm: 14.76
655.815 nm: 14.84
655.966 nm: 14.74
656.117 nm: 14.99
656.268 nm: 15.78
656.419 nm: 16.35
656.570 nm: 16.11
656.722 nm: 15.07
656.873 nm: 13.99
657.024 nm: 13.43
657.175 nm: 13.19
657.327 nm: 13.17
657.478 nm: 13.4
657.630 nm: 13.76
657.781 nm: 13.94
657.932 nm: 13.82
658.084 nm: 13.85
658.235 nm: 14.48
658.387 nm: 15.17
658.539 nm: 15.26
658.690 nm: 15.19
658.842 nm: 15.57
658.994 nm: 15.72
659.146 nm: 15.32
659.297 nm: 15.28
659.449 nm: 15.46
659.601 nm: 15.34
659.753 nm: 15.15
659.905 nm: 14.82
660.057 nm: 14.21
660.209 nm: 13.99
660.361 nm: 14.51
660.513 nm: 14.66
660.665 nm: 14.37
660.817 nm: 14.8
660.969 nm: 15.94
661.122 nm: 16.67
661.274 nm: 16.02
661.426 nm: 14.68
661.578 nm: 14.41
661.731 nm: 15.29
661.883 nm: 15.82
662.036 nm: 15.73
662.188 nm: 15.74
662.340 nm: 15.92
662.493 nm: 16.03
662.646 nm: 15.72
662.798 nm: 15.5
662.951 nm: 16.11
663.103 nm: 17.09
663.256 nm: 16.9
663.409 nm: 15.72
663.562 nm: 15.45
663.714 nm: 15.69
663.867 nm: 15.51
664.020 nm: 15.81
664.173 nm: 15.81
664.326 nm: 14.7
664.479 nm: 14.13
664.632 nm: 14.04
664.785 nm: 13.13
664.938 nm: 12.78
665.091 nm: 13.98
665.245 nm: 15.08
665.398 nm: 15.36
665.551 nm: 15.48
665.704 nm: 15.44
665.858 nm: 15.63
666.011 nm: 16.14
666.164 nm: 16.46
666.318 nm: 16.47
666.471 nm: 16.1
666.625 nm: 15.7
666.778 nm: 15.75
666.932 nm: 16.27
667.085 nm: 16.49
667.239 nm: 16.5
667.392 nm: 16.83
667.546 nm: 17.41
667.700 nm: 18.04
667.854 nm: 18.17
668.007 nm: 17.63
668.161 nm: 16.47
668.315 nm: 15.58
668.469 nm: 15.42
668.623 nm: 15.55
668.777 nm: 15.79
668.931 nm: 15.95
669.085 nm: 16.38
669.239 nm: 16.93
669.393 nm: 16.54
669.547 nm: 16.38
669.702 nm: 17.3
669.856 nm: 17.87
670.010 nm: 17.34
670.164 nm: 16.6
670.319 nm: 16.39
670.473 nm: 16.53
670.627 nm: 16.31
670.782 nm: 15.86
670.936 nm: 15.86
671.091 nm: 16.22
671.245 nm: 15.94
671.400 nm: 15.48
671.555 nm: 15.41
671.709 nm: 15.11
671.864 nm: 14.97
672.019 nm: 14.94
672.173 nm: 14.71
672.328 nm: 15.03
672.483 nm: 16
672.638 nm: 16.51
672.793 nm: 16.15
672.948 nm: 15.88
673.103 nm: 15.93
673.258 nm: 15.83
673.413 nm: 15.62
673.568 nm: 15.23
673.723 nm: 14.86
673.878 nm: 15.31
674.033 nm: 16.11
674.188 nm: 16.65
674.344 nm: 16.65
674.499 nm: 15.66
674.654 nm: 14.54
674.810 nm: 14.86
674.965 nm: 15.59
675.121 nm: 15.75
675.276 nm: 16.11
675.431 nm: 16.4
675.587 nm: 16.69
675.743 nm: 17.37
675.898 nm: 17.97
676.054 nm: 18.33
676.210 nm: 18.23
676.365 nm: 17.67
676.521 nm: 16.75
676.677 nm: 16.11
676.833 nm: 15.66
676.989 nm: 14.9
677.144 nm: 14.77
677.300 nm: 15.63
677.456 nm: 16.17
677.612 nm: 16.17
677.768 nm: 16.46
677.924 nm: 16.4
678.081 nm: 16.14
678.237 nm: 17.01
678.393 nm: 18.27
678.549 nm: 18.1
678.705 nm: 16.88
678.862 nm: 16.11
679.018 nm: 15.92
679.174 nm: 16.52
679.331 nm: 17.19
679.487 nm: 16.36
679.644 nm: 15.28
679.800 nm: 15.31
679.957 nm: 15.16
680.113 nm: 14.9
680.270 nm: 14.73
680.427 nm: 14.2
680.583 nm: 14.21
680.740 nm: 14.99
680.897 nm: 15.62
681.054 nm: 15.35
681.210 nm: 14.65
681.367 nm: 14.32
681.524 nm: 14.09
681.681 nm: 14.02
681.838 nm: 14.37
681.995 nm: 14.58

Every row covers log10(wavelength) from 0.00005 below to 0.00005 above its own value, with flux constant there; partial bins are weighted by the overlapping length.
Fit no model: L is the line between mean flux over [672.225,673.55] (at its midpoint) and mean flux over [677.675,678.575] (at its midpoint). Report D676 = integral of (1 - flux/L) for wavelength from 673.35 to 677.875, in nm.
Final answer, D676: 0.07 nm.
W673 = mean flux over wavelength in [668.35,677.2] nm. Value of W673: 16.1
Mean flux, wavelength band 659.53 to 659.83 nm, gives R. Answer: 15.2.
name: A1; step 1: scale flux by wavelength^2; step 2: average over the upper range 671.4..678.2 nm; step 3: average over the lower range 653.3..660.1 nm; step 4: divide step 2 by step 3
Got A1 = 1.19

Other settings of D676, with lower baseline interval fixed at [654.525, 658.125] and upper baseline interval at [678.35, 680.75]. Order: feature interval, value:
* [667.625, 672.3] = -0.30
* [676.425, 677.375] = 0.00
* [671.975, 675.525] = -0.04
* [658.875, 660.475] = -0.04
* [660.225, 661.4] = -0.04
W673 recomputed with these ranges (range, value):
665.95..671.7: 16.4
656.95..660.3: 14.5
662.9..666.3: 15.3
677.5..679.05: 16.8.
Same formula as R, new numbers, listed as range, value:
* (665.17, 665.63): 15.3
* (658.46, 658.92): 15.3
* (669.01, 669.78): 16.7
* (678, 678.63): 17.4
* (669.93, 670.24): 17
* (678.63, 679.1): 16.3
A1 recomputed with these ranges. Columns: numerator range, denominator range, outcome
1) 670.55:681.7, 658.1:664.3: 1.08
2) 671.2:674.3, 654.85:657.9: 1.13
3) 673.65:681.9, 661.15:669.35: 1.05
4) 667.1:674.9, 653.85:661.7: 1.15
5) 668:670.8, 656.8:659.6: 1.18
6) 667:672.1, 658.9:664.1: 1.08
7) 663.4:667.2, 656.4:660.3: 1.07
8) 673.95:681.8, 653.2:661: 1.19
